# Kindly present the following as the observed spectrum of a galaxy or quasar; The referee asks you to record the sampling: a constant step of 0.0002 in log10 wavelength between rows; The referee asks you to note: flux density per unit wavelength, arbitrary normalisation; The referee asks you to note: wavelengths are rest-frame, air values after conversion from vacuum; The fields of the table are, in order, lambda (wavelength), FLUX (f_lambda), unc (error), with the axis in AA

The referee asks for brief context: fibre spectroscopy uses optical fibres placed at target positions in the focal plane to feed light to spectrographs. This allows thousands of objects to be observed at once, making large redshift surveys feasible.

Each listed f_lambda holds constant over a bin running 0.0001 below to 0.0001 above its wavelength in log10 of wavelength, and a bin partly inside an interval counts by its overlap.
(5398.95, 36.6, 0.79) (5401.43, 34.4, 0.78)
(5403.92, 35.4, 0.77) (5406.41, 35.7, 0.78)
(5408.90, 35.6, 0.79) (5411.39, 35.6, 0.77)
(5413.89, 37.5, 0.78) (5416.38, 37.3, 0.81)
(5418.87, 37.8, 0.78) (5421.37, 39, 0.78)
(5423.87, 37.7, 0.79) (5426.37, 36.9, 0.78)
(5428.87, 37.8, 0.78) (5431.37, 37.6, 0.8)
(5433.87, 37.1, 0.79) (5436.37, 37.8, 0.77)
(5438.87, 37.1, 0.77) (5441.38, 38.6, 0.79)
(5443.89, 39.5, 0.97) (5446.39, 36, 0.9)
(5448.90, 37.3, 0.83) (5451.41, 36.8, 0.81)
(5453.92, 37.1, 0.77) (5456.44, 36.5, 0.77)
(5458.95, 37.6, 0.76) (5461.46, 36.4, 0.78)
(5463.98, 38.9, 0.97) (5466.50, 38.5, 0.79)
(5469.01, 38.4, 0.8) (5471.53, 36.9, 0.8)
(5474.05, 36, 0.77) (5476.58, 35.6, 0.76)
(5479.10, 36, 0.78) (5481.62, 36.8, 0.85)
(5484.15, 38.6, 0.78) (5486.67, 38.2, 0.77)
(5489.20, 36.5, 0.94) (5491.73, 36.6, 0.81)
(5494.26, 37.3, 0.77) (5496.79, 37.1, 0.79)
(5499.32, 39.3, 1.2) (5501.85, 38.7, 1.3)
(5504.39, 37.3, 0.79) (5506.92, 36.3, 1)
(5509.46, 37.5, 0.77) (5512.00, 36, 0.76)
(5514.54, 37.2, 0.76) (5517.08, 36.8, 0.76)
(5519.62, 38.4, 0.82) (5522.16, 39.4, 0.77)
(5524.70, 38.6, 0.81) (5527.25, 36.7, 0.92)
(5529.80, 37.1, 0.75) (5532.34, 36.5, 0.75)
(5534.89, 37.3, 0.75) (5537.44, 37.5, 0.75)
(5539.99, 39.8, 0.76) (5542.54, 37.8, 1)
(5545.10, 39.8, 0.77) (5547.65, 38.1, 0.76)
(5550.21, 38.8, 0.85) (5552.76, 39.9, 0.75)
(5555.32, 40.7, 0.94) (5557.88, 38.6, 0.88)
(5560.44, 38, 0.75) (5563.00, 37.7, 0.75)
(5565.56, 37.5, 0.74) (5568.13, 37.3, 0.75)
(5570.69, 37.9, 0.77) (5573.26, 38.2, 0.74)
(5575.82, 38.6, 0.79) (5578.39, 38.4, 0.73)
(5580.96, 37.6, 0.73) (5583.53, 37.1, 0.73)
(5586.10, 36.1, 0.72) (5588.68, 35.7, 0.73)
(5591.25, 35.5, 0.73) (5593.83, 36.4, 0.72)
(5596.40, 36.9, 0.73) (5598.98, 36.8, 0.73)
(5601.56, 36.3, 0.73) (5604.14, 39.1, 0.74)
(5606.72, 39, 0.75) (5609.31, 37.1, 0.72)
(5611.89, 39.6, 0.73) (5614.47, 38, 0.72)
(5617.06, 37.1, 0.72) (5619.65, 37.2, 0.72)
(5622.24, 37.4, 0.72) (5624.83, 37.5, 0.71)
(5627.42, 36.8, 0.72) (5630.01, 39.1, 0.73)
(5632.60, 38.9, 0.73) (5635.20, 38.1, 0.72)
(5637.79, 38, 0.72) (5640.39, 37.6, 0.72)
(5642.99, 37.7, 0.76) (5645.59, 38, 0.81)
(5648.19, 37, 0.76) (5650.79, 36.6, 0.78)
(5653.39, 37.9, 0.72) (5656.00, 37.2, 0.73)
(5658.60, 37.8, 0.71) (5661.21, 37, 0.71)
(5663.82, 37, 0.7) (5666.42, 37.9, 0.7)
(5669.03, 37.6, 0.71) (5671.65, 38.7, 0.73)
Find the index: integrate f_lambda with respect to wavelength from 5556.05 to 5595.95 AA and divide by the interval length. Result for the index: 37.4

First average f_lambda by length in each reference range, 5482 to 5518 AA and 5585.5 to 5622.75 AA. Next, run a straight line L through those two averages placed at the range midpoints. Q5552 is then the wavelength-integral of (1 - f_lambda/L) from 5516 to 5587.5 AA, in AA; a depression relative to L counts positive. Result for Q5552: -1.50 AA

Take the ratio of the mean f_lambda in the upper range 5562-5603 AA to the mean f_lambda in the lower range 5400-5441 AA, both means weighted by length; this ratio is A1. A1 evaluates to 1.01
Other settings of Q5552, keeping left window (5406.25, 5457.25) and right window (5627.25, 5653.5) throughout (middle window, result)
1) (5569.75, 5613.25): 0.3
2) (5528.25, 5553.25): -0.4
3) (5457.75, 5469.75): -0.2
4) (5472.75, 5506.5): 0.2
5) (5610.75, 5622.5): 0.0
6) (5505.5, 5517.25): 0.2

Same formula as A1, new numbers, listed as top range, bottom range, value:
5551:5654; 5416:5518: 1.01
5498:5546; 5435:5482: 1.01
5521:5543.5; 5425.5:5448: 1.01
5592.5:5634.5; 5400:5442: 1.02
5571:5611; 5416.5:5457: 0.99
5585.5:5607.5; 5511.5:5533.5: 0.98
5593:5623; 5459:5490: 1.01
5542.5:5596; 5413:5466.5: 1.01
